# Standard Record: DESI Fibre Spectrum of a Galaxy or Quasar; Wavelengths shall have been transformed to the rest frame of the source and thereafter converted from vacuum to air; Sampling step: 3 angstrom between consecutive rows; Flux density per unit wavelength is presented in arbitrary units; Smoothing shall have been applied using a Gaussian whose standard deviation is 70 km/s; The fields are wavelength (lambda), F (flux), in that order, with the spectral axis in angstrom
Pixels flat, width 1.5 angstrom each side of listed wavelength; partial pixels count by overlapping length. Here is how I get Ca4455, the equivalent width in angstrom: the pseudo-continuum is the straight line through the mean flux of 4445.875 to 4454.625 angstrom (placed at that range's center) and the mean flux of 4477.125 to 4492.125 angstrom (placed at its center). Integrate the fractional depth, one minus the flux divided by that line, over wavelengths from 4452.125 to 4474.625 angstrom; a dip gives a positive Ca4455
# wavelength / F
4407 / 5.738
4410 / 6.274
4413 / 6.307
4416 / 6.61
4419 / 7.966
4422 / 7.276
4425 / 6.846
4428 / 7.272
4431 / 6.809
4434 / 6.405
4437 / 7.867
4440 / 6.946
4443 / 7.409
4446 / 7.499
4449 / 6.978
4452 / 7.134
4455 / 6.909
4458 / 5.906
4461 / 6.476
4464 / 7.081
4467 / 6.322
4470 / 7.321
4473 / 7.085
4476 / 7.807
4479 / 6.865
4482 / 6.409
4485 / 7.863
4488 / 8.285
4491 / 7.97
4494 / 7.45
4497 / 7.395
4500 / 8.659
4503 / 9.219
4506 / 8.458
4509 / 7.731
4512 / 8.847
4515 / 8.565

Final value 1.5 angstrom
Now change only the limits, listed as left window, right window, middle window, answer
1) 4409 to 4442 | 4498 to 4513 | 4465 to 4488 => 2.31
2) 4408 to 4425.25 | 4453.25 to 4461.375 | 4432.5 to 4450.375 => -1.58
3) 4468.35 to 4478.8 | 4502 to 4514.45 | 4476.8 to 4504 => 0.54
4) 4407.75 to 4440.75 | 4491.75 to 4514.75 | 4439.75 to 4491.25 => 3.48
